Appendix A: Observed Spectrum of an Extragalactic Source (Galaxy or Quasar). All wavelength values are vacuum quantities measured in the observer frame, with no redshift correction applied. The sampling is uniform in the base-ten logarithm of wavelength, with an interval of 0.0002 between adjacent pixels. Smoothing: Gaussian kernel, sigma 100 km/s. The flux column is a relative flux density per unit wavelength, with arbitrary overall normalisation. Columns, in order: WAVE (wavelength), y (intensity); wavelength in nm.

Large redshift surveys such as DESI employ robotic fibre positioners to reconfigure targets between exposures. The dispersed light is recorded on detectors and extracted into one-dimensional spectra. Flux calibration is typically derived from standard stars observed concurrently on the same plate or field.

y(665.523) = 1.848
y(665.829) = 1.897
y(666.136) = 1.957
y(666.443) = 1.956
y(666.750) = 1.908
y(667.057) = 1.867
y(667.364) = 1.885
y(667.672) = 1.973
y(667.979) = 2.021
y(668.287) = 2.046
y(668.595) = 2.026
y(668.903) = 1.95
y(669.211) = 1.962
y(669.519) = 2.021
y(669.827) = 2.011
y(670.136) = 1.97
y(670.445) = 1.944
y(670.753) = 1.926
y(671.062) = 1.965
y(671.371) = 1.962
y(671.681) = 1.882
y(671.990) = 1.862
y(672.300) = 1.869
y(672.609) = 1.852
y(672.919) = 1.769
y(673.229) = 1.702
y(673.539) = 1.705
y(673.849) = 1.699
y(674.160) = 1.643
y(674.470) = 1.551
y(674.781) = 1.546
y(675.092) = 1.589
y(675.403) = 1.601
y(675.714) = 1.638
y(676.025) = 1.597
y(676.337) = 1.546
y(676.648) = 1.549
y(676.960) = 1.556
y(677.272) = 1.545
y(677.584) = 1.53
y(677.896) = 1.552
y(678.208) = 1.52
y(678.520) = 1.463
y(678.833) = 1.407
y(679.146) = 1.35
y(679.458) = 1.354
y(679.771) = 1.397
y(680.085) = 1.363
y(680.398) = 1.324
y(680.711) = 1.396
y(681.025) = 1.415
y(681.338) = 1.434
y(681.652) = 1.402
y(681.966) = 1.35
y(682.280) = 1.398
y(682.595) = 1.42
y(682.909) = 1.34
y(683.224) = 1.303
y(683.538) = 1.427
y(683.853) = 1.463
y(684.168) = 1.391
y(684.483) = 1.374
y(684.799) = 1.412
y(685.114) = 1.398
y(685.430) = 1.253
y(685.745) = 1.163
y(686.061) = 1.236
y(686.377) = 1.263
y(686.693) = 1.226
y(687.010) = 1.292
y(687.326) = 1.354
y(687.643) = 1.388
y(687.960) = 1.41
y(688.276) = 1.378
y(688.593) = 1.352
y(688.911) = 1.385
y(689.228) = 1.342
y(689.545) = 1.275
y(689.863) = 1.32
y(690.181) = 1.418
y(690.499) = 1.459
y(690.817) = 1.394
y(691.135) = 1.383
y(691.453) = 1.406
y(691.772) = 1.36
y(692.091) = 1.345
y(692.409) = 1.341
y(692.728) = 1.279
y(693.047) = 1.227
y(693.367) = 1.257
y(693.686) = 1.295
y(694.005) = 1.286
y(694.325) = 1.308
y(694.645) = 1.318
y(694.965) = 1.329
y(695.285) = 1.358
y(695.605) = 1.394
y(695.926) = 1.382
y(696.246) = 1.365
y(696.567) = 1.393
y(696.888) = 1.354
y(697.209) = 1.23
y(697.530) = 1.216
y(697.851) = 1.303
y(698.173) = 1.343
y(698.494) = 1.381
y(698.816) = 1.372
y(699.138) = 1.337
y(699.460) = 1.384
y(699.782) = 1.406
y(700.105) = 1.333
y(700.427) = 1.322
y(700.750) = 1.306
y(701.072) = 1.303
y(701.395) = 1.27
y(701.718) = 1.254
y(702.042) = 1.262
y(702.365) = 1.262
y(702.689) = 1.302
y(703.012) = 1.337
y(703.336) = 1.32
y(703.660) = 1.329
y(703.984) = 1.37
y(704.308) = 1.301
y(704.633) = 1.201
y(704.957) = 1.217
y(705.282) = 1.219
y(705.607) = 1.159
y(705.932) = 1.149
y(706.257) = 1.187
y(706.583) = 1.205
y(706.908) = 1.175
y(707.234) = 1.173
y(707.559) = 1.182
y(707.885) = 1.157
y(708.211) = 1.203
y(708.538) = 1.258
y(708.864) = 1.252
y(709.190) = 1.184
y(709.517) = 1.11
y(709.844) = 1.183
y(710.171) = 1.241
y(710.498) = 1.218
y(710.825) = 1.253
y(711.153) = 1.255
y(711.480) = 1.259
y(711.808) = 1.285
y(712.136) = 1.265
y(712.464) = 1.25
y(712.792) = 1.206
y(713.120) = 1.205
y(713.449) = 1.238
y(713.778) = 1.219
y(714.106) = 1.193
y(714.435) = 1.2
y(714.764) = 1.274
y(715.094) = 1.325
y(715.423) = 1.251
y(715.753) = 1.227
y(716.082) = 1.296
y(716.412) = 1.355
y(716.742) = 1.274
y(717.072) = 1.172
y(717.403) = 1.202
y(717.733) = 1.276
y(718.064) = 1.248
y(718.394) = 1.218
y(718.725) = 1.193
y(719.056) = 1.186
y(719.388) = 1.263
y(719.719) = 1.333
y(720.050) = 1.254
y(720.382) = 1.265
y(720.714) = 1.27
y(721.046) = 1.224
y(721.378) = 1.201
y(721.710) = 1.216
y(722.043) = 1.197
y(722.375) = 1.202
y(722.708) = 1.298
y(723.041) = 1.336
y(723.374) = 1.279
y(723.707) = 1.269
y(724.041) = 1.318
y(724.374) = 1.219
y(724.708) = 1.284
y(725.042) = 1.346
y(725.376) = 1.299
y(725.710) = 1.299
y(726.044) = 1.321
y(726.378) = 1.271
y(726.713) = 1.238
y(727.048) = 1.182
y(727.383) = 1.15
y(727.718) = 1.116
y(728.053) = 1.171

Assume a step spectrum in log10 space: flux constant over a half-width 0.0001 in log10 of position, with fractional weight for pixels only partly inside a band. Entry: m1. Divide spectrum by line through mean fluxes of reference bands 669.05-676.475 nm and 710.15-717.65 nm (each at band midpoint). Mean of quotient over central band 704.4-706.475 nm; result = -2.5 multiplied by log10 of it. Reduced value 0.14 mag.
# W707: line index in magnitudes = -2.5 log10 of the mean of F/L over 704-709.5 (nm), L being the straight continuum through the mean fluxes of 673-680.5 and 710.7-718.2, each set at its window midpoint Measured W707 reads 0.09 mag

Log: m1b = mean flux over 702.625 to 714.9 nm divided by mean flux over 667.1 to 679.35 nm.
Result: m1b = 0.70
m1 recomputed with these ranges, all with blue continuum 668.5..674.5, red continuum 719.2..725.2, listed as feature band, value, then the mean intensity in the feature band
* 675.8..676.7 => 0.15 mag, 1.57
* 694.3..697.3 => 0.17 mag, 1.35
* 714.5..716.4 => 0.06 mag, 1.28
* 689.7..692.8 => 0.19 mag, 1.37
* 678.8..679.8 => 0.28 mag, 1.37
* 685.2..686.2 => 0.35 mag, 1.23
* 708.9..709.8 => 0.21 mag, 1.17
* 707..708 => 0.22 mag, 1.17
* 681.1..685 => 0.24 mag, 1.39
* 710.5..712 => 0.11 mag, 1.26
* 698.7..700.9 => 0.14 mag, 1.35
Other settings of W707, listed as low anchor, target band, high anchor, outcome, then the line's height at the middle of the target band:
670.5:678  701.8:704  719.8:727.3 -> 0.11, 1.44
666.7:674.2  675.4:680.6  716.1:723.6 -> 0.21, 1.8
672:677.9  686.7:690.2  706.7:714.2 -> 0.10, 1.48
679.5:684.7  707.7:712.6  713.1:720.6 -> 0.04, 1.27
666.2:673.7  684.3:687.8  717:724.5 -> 0.29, 1.71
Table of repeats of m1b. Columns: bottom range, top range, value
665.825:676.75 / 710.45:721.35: 0.68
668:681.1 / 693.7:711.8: 0.76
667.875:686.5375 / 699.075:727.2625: 0.79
